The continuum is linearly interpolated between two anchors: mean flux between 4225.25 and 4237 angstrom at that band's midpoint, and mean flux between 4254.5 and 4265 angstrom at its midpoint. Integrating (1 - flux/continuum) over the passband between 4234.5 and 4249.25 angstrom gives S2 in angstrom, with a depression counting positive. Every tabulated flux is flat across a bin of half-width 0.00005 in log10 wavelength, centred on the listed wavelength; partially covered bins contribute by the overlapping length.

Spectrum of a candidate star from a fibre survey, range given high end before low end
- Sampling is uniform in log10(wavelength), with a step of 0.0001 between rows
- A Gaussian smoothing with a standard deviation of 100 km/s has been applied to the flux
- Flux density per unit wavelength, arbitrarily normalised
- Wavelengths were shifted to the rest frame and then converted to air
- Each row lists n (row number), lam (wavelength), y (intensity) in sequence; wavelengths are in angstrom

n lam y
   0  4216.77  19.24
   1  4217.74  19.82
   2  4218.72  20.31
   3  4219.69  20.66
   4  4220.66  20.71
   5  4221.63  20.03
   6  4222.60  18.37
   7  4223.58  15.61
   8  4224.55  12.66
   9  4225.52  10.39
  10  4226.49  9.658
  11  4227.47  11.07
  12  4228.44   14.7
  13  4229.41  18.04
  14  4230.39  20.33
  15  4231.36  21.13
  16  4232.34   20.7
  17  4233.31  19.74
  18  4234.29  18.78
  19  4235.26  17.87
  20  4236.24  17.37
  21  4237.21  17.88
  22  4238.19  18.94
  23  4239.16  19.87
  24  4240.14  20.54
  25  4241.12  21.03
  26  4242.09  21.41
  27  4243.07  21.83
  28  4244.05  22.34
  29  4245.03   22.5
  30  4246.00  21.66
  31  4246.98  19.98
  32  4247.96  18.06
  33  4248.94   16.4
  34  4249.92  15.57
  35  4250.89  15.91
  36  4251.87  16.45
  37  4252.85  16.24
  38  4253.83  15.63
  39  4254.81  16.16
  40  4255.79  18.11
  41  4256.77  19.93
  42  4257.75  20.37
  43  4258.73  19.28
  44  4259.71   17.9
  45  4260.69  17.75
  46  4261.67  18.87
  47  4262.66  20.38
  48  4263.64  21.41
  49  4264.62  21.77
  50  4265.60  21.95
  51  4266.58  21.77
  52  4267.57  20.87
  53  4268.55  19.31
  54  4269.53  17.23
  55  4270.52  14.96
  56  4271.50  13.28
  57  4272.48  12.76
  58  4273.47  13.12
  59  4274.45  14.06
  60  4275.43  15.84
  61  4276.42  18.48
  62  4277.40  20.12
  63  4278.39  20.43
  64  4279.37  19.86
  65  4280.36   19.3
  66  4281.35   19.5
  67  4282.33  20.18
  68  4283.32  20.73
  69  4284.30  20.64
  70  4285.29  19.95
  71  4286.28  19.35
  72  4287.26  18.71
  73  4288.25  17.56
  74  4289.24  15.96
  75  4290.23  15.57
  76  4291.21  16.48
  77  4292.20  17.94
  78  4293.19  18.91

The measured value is -1.8 angstrom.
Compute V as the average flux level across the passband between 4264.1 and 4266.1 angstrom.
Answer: 21.9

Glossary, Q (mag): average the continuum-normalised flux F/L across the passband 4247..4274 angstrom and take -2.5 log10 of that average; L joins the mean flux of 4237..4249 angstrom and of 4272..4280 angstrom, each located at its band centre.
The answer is 0.04 mag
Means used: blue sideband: 20.4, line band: 17.9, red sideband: 16.9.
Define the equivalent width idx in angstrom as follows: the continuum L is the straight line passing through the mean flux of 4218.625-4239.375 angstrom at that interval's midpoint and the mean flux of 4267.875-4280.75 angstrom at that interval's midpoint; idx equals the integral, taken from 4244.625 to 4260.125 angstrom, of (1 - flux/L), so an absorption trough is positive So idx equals -0.88 angstrom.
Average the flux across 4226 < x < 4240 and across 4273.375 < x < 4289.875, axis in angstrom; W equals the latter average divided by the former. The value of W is 1.05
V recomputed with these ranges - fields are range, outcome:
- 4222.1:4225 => 15.6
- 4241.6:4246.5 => 22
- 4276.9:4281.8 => 19.8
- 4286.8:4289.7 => 17.4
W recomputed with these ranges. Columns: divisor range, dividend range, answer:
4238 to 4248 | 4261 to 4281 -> 0.87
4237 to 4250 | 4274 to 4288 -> 0.95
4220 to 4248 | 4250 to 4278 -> 0.97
